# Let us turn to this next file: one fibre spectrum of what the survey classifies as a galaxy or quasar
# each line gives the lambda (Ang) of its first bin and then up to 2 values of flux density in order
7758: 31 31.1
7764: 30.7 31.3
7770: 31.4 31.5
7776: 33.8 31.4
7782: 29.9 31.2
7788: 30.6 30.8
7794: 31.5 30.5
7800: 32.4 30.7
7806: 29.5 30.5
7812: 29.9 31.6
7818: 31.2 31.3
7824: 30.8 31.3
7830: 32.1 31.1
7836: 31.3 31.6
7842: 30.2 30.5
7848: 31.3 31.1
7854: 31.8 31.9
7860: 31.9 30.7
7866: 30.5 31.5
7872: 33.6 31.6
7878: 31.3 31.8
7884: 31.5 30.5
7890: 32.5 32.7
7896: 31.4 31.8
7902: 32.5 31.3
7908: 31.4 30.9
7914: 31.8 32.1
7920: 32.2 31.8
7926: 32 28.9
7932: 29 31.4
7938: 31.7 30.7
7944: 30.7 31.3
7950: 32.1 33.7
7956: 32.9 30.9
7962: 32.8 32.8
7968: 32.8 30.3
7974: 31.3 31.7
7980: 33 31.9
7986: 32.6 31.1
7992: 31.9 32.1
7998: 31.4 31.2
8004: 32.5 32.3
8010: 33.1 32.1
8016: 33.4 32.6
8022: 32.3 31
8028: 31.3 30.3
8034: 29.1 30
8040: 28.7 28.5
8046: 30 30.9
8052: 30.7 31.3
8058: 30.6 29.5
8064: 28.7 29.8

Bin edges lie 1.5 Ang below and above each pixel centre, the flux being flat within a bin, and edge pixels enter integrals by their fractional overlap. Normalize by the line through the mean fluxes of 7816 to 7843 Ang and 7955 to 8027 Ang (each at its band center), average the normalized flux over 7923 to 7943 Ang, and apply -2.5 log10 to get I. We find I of 0.04 mag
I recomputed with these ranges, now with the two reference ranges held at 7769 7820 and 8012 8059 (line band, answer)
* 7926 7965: -0.02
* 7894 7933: -0.01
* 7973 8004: -0.04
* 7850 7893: -0.02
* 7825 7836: -0.01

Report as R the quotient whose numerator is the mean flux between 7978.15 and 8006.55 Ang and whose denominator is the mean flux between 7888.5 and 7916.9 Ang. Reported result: 1.0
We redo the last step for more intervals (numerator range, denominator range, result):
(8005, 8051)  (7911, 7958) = 0.99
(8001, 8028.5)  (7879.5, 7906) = 1.02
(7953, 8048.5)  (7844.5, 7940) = 1.00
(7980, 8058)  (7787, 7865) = 1.01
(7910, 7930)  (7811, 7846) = 1.01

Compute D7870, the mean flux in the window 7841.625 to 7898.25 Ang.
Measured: 31.5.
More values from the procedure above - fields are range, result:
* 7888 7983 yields 31.7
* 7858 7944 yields 31.5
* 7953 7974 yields 32.1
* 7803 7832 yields 30.9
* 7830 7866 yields 31.2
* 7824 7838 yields 31.4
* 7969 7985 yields 31.7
